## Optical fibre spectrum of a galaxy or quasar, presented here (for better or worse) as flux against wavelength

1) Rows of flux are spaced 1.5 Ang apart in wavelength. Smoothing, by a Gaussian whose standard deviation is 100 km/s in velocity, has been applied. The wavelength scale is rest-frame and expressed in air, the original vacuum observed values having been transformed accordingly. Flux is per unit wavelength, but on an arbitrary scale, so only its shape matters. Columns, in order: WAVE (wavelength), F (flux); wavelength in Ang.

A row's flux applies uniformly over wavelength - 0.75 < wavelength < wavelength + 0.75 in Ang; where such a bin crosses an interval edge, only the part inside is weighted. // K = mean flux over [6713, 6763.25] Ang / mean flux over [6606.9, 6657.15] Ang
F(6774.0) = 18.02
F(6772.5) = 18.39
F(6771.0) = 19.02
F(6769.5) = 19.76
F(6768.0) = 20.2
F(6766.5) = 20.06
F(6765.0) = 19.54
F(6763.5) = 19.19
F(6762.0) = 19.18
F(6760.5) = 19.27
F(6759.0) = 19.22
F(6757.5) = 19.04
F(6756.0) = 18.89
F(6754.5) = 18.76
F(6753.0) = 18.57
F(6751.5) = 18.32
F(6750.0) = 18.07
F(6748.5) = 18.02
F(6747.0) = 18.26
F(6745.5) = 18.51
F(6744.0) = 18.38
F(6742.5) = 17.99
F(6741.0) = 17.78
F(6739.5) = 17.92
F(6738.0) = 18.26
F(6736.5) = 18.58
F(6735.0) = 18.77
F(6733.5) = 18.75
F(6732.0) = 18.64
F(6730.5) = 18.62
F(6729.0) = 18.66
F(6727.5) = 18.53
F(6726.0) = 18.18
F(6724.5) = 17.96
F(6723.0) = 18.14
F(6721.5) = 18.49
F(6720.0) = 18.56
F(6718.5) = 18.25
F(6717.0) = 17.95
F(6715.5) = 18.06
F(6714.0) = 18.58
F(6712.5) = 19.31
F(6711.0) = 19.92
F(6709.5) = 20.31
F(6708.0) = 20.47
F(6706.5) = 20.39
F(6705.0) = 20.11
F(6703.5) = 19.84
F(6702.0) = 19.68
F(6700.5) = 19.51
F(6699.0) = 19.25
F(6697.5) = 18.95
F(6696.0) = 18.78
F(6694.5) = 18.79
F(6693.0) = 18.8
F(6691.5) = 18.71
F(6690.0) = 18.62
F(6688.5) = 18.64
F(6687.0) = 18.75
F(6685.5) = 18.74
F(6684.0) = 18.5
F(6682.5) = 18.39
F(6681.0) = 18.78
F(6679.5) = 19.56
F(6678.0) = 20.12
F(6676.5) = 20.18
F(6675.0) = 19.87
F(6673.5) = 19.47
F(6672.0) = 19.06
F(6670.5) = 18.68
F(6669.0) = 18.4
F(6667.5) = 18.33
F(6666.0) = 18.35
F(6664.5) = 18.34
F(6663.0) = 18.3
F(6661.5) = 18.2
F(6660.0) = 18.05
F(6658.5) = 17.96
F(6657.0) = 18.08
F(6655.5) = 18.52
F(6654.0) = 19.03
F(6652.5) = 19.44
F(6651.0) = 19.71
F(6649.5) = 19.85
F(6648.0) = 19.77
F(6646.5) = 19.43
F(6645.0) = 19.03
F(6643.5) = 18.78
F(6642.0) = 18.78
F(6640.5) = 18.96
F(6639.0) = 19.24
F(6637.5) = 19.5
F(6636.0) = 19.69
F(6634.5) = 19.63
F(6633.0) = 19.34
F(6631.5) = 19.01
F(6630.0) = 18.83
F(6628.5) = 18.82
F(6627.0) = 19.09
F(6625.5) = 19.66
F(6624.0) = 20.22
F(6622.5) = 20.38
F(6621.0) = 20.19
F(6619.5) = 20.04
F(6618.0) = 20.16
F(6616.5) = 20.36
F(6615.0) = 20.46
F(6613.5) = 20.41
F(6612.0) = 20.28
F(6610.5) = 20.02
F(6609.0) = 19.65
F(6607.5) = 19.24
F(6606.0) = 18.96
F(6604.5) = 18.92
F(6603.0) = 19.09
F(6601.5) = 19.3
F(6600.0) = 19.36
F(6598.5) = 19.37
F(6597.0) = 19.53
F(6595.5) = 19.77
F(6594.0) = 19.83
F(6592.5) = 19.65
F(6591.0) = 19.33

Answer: 0.9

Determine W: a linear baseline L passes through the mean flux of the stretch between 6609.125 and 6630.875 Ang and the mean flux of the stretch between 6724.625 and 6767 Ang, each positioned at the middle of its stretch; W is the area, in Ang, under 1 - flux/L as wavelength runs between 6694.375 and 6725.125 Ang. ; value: -0.2 Ang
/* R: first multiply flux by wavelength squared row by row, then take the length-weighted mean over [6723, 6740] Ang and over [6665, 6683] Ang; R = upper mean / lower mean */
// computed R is 1.0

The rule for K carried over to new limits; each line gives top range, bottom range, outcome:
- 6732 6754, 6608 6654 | 0.93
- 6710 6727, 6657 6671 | 1.01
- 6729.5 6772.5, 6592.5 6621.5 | 0.95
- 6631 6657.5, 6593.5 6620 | 0.98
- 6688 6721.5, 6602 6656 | 0.98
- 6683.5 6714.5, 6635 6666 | 1.02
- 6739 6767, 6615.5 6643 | 0.96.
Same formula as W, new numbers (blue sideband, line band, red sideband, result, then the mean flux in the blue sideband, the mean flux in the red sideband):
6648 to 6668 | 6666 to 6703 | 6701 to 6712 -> 0.8 Ang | 18.7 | 20.1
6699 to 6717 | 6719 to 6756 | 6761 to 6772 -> 2.2 Ang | 19.6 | 19.5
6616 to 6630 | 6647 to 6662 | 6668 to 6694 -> 0.4 Ang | 19.8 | 19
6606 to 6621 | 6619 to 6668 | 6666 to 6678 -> 1.2 Ang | 20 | 19.2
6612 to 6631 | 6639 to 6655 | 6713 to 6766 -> 0.3 Ang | 19.9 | 18.5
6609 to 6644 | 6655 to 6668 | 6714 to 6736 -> 0.7 Ang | 19.7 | 18.4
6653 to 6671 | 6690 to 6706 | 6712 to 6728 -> -0.8 Ang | 18.4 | 18.3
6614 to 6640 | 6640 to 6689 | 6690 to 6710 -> 1.6 Ang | 19.7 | 19.5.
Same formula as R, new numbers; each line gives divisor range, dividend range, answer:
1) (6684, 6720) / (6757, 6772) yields 1.04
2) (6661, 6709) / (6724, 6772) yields 1.00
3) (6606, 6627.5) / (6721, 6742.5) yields 0.95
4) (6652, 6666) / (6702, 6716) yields 1.09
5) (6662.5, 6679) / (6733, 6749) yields 0.98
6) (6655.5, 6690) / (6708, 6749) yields 1.00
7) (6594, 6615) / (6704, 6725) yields 1.01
